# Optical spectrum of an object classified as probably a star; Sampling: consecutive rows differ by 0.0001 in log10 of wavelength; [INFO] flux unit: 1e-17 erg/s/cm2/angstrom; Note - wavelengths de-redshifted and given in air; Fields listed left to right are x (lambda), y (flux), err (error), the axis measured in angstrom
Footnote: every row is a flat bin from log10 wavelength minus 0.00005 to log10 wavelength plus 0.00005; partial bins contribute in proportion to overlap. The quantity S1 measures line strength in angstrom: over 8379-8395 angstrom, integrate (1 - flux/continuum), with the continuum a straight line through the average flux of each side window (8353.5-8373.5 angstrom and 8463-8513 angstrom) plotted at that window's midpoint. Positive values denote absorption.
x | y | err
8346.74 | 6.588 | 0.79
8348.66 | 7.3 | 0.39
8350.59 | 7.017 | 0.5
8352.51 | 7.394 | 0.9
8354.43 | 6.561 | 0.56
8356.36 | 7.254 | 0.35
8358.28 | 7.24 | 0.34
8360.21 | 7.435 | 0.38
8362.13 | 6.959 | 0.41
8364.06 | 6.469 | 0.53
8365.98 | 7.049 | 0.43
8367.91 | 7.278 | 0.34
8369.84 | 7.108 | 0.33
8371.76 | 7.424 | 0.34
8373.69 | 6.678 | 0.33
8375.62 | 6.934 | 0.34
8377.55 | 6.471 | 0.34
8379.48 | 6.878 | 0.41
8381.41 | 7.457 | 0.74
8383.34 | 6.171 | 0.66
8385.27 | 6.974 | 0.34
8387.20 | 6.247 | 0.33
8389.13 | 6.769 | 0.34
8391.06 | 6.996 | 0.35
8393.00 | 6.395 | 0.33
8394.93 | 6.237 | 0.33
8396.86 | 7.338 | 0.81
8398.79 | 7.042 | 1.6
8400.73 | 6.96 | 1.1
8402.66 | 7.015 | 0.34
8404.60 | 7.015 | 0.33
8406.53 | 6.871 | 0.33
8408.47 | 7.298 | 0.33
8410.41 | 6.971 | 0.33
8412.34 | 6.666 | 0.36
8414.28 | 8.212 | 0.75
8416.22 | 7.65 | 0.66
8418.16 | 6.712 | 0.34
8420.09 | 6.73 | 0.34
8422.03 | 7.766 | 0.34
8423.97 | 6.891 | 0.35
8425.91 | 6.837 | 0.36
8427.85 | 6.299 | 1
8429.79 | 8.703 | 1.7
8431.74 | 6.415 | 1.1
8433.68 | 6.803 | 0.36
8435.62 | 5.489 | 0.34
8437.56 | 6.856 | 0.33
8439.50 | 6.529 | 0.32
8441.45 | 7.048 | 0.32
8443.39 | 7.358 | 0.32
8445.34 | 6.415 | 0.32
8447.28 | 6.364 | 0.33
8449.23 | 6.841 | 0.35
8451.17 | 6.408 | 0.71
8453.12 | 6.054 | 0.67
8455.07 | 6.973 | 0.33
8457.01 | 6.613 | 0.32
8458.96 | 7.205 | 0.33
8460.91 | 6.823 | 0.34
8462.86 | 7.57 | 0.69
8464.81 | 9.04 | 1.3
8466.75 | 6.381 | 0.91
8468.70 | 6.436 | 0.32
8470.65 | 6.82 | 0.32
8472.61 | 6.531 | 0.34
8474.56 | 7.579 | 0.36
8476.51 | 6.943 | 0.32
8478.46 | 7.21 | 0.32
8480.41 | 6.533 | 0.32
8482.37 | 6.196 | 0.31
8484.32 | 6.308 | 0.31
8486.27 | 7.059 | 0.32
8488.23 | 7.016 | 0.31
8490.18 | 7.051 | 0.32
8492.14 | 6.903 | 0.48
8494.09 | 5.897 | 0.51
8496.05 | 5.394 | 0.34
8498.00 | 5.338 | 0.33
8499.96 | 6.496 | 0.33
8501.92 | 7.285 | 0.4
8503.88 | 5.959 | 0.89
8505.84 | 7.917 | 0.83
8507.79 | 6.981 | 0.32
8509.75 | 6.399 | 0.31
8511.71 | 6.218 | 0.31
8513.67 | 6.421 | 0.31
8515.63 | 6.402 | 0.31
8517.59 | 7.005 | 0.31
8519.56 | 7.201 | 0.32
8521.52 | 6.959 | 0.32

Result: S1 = 0.7 angstrom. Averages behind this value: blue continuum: 7.06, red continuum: 6.73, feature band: 6.7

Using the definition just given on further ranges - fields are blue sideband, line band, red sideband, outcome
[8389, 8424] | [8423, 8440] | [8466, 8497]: 0.4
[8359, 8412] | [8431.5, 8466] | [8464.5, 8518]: -0.3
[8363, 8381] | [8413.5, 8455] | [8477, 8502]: -1.0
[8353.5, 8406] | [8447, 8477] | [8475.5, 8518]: -1.1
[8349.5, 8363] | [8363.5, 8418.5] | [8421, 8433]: 1.4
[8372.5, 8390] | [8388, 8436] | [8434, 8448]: -2.3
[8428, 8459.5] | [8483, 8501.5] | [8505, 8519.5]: 1.0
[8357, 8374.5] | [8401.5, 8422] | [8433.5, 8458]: -1.0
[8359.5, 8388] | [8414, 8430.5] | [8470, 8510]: -1.1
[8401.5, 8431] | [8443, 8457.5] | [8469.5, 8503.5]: 0.6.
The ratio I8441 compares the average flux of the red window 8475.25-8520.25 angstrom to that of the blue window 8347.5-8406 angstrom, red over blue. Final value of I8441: 1.0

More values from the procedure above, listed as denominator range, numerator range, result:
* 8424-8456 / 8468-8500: 0.98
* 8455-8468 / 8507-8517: 0.90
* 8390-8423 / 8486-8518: 0.93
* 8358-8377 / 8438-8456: 0.95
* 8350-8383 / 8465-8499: 0.94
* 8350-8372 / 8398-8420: 1.00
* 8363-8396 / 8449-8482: 1.02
